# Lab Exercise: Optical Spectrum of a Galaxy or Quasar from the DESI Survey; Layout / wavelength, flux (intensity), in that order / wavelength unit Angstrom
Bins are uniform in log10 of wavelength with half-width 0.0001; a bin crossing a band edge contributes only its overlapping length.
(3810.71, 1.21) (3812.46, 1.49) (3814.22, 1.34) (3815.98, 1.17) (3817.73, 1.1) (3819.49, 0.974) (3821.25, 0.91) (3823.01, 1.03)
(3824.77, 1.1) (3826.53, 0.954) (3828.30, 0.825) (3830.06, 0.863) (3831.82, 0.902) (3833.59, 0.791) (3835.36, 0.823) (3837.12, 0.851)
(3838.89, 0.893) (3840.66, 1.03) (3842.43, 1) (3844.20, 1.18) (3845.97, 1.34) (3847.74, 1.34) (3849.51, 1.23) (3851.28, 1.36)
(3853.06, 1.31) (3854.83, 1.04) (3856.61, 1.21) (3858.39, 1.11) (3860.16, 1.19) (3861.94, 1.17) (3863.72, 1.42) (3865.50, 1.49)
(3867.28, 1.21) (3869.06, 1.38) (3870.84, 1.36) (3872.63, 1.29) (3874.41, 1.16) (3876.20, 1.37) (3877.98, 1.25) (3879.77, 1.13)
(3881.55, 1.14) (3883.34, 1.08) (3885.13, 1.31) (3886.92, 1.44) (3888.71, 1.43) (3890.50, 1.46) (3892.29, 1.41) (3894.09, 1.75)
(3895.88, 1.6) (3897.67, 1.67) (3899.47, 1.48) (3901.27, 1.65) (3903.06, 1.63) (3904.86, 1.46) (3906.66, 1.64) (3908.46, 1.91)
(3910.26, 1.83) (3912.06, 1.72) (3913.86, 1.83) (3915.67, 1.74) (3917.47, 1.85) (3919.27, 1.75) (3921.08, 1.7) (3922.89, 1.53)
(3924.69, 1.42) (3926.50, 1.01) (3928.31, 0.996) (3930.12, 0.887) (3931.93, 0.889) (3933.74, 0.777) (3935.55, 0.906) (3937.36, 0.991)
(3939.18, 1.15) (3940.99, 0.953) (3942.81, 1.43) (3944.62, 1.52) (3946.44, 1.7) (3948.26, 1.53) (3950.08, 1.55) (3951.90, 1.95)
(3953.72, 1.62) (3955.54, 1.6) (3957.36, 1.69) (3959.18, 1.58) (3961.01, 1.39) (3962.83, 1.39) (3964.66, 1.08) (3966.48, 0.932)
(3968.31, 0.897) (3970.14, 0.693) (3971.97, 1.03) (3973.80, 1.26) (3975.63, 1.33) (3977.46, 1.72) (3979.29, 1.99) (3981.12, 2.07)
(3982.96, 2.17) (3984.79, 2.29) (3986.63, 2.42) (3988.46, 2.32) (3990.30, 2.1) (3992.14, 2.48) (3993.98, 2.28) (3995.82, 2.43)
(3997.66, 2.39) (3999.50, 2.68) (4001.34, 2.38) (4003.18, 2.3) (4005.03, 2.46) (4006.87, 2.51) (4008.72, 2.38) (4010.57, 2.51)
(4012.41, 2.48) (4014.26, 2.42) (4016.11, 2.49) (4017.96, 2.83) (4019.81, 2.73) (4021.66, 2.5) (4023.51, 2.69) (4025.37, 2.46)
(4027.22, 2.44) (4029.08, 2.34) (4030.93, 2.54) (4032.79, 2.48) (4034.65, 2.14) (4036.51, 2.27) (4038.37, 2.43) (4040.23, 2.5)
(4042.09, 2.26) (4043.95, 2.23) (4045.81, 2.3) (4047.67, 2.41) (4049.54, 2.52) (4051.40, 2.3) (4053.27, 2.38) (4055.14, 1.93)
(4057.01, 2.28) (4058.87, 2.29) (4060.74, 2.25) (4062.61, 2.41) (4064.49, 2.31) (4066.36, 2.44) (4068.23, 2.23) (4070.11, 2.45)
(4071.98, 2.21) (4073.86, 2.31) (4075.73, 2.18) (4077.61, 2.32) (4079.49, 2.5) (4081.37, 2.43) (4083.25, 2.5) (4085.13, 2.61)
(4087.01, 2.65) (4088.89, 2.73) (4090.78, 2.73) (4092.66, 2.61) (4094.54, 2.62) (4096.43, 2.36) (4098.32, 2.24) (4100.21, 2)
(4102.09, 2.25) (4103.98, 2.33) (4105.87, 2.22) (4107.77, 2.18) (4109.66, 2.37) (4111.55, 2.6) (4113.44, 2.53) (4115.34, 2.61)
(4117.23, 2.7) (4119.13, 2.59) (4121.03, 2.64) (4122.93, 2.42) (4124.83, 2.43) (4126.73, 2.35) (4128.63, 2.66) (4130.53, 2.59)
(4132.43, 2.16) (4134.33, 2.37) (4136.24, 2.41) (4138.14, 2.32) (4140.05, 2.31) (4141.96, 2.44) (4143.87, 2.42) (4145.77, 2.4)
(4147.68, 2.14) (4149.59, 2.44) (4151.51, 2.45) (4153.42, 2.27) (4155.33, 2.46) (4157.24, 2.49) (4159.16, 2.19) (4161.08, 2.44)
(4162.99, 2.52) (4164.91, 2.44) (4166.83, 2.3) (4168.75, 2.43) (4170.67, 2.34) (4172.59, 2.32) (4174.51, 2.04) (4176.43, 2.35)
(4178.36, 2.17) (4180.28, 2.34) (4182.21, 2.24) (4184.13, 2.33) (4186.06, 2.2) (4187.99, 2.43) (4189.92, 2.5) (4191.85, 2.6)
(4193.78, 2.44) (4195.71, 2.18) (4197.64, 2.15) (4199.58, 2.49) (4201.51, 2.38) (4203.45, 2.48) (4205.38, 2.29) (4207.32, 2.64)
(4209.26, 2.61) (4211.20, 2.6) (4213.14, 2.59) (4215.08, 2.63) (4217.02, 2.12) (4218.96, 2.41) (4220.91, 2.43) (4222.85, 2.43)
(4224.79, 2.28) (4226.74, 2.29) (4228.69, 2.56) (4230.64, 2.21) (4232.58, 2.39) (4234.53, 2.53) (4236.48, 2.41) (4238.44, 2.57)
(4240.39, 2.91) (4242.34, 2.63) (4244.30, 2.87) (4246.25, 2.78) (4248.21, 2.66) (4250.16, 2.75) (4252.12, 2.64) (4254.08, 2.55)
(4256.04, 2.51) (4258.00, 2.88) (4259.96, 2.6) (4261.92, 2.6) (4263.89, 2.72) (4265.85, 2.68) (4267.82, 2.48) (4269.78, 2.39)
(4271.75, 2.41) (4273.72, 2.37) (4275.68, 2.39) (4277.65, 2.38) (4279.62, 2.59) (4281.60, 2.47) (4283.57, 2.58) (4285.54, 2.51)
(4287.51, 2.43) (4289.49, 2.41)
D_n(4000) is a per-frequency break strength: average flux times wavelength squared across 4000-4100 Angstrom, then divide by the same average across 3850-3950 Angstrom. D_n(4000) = 1.9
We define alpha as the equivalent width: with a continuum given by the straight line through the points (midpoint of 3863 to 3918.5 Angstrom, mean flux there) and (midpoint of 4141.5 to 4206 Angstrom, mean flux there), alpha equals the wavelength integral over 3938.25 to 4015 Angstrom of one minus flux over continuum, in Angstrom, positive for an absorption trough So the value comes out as -3.1 Angstrom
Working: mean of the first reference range 1.49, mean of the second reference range 2.36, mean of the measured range 1.84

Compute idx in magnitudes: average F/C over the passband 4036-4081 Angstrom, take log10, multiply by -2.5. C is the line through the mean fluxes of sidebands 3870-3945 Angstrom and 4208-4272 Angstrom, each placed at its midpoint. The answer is -0.21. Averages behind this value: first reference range 1.39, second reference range 2.55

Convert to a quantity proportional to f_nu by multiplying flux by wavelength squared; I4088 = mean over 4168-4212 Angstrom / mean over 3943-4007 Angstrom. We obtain 1.45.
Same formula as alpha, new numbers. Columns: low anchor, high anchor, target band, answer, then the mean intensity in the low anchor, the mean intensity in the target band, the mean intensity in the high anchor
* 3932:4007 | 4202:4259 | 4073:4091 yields -3.8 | 1.69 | 2.49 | 2.54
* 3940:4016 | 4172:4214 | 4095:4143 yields -4.5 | 1.86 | 2.41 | 2.38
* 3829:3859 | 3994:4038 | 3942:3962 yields 3.6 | 1.07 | 1.6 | 2.47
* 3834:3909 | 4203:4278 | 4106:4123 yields -3.1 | 1.31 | 2.51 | 2.53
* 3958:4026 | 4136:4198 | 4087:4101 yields -1.6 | 2.05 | 2.49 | 2.35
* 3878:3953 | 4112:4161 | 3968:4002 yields -3.9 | 1.43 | 1.96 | 2.43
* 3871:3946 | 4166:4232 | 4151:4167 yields -1.1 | 1.39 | 2.4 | 2.38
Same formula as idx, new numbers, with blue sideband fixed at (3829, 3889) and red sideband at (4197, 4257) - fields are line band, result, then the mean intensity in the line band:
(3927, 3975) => 0.21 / 1.24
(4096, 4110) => -0.09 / 2.23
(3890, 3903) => -0.20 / 1.58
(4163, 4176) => -0.01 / 2.33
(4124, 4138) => -0.12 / 2.42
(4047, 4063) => -0.22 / 2.3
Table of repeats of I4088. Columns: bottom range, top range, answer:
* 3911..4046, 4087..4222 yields 1.39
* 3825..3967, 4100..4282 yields 2.14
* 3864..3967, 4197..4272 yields 2.09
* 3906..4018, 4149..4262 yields 1.59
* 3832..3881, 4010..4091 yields 2.26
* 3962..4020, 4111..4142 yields 1.30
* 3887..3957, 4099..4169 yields 1.81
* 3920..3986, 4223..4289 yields 2.13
